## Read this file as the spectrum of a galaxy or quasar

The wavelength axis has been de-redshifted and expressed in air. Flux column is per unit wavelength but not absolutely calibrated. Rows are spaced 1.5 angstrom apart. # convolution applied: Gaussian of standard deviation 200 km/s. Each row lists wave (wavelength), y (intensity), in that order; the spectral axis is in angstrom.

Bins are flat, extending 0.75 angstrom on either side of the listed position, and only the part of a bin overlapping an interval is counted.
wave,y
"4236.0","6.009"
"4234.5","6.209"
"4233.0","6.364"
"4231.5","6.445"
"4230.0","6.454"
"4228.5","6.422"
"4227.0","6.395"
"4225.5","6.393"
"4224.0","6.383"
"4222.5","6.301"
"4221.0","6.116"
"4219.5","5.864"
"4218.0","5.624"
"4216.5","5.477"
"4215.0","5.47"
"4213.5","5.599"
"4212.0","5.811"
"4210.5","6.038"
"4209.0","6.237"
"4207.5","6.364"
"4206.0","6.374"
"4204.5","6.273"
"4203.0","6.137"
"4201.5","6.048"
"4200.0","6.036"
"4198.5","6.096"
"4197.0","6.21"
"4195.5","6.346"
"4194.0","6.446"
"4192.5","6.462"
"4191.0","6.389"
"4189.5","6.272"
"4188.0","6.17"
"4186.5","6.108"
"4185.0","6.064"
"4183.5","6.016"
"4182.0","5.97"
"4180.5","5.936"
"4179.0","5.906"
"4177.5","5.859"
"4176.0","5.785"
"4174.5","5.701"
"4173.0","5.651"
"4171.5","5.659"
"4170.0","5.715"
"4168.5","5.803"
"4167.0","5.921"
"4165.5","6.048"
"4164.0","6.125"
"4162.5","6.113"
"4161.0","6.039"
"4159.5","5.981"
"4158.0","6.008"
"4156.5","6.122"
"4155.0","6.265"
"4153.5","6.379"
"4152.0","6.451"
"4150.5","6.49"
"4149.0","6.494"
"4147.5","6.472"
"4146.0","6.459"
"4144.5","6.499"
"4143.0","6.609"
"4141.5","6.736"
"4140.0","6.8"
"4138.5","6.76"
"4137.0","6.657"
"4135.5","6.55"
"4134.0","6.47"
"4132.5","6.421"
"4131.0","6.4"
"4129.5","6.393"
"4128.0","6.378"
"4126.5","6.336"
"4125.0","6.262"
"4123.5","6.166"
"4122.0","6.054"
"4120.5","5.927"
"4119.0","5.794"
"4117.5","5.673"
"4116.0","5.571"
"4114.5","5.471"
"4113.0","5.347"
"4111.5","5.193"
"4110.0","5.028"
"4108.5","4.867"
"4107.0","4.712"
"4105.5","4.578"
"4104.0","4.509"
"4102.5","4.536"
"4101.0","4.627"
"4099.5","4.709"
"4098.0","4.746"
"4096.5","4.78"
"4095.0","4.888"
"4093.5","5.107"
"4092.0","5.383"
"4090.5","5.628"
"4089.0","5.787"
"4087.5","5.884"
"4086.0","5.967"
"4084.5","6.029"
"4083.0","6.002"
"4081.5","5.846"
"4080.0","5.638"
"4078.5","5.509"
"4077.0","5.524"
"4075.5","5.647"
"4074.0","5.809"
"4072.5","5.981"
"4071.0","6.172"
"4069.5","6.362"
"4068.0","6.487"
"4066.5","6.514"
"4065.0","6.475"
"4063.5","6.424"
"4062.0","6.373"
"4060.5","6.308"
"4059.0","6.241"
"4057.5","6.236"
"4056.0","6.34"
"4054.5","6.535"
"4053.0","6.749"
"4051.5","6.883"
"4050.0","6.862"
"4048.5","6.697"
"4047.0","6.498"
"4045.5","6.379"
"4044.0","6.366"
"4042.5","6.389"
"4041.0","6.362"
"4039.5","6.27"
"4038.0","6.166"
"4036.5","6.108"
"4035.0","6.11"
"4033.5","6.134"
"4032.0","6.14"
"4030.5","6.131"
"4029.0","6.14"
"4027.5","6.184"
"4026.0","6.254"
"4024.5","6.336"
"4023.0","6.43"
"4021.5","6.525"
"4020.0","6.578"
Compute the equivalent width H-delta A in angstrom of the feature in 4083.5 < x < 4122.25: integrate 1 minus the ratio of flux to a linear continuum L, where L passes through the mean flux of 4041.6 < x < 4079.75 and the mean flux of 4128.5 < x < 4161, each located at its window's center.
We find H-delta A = 6.8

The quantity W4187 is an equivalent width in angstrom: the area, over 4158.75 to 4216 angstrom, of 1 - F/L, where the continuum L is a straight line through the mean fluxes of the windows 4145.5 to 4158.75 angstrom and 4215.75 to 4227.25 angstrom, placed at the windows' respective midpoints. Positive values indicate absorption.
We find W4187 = 1.6 angstrom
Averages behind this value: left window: 6.35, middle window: 6.03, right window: 6.05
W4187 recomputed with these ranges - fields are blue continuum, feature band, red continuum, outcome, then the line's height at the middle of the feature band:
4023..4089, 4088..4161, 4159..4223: 3.41 angstrom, 6.11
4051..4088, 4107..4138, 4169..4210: 1.00 angstrom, 6.12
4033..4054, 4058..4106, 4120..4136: 5.48 angstrom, 6.37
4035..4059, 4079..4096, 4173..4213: 1.90 angstrom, 6.35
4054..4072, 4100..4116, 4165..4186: 3.23 angstrom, 6.16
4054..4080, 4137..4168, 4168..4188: -2.11 angstrom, 5.94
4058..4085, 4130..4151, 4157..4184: -2.12 angstrom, 5.96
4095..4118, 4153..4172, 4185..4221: -1.39 angstrom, 5.6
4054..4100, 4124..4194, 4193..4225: -2.79 angstrom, 5.98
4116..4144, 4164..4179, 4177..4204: 0.93 angstrom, 6.2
